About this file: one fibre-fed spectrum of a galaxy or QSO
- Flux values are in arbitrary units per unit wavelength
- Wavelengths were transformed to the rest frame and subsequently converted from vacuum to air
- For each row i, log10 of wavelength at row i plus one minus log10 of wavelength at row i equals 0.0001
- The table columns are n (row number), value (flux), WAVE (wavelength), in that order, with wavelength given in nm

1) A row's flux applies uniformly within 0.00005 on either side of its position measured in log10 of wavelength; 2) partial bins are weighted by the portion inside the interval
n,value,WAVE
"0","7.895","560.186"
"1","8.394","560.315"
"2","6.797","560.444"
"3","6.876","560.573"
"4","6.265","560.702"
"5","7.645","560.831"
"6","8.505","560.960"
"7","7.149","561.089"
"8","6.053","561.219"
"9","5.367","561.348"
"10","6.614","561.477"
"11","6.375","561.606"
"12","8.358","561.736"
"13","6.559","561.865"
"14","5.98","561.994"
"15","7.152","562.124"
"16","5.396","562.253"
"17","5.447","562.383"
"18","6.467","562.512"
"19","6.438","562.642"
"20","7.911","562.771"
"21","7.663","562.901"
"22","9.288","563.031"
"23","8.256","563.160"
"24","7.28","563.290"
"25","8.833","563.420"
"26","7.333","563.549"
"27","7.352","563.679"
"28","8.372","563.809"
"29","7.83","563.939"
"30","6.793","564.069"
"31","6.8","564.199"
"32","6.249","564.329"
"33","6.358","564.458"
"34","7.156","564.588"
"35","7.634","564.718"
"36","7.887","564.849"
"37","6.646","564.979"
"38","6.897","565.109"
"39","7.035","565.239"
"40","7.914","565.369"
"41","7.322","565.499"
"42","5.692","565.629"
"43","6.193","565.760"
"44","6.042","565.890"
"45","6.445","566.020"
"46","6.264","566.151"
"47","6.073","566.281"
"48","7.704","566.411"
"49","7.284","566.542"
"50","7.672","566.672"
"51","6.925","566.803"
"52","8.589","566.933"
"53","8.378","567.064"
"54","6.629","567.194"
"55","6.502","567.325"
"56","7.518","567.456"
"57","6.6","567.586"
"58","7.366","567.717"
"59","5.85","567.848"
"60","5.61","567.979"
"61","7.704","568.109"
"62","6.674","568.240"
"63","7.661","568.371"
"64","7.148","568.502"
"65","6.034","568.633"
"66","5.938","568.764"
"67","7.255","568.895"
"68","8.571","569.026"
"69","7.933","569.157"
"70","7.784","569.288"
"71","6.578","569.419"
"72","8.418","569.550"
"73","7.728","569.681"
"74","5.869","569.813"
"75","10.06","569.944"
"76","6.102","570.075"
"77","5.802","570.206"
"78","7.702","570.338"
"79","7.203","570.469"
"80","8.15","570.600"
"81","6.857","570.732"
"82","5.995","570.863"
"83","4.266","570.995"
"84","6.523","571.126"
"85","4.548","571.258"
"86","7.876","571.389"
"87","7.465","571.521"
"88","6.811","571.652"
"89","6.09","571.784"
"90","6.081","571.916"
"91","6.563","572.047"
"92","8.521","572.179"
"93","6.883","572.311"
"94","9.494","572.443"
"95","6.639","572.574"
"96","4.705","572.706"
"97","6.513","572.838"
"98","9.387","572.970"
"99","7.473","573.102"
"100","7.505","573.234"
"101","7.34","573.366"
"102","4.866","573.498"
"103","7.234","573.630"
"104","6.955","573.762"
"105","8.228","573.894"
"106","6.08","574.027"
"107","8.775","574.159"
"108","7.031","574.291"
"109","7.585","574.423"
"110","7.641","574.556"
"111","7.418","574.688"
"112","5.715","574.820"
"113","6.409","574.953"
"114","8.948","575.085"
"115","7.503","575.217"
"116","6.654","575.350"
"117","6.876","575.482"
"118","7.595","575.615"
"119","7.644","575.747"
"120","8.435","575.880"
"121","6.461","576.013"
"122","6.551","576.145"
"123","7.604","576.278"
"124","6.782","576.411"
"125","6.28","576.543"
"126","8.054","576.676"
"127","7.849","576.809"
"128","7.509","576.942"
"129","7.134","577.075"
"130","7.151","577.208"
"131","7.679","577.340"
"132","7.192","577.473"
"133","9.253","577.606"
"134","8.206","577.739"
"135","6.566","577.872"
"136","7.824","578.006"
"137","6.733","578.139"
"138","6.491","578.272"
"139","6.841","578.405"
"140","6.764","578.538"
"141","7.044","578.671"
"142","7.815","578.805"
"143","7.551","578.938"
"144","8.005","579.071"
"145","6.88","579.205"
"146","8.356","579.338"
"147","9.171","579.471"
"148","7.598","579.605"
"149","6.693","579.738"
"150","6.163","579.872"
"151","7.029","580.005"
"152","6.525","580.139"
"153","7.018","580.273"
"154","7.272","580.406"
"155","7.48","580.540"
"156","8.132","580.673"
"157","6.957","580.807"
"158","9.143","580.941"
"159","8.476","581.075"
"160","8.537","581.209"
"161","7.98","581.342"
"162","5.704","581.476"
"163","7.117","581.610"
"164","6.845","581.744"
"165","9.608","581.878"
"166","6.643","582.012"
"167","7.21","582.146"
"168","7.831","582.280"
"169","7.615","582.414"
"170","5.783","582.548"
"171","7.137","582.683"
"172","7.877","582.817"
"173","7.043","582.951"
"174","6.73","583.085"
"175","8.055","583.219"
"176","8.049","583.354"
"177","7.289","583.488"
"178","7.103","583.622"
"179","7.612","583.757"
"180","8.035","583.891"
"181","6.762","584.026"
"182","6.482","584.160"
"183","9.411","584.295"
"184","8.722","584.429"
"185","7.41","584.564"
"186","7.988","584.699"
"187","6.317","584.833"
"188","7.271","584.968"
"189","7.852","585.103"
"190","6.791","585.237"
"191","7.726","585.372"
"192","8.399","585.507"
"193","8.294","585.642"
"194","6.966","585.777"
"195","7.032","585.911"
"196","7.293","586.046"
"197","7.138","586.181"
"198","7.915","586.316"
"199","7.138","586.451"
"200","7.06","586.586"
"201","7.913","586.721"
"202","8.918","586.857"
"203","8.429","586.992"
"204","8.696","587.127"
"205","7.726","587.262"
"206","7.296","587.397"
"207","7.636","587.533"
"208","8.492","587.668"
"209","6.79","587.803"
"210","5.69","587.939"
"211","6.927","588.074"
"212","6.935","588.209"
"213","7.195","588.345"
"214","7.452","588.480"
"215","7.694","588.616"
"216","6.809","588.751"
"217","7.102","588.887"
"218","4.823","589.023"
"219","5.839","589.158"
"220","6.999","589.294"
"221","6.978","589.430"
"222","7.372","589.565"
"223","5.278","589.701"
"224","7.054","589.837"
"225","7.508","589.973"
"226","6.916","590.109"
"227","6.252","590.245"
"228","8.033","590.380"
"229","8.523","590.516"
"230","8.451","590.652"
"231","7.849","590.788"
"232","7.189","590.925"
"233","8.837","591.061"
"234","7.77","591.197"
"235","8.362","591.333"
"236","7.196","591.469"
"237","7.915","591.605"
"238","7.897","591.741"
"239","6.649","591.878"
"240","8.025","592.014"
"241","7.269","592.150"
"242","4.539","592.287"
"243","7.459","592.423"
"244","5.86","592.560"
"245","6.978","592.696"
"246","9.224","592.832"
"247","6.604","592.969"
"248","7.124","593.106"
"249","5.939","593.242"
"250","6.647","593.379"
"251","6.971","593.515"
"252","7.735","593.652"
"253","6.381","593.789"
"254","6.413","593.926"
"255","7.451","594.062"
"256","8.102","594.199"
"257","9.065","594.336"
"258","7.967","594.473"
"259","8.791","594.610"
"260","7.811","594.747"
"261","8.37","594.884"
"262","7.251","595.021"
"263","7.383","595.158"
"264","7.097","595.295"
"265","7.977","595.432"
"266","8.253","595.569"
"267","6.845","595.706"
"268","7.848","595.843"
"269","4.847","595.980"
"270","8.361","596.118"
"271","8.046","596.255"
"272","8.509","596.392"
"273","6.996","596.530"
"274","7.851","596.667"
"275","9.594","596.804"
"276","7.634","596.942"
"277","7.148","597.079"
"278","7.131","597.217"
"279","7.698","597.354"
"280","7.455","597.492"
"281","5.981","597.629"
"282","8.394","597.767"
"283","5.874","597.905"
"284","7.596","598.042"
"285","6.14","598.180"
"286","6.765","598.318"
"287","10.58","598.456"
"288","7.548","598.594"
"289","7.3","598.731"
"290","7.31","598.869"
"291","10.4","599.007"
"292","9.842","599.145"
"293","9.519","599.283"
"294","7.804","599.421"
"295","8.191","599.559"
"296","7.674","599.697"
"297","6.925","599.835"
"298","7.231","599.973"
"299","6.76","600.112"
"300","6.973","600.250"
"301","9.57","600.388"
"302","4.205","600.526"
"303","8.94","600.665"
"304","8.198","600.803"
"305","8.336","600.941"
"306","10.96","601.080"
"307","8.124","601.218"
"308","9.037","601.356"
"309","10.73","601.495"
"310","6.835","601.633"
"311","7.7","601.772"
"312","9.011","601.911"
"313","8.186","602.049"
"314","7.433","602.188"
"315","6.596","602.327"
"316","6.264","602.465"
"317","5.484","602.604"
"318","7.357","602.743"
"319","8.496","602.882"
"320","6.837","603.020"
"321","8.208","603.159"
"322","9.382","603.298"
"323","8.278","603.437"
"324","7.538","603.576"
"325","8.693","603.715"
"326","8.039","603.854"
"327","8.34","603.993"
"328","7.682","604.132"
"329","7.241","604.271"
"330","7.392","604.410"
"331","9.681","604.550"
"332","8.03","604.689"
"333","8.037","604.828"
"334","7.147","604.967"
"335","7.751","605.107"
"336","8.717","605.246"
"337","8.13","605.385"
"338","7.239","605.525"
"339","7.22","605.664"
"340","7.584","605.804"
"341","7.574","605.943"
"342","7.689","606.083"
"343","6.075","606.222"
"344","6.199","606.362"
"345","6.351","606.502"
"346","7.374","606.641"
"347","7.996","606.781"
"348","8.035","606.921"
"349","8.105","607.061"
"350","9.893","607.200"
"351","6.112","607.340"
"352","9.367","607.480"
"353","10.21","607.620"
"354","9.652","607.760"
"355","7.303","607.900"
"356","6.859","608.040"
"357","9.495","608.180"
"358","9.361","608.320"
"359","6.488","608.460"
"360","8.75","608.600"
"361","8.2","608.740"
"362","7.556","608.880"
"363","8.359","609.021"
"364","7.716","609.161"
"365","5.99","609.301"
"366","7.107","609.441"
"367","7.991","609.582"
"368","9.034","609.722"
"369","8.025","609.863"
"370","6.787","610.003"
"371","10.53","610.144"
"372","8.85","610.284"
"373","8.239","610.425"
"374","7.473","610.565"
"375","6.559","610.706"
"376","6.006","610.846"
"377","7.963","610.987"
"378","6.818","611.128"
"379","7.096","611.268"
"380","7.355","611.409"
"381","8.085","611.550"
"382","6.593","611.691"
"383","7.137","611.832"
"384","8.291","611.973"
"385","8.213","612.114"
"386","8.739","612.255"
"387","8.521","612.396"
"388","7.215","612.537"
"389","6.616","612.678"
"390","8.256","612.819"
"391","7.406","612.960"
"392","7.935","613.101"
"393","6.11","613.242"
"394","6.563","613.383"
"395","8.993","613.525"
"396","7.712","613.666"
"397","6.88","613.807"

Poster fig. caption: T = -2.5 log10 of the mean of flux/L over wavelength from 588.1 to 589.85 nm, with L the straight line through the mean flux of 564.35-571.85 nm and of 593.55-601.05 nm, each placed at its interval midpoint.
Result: 0.12 mag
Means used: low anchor 6.96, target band 6.73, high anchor 7.72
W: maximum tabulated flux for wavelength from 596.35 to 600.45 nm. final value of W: 10.58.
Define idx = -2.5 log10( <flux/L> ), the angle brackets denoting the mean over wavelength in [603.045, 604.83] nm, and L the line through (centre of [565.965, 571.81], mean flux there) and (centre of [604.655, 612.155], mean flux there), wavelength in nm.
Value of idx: -0.06 mag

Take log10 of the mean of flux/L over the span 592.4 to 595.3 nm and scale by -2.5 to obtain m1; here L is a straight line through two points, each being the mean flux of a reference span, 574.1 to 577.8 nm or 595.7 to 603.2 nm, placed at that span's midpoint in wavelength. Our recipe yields 0.04 mag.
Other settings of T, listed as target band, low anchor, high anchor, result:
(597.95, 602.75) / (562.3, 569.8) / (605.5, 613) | -0.04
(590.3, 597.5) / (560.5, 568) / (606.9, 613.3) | 0.01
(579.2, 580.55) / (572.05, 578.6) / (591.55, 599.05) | 0.00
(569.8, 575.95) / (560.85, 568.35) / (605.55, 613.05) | 0.01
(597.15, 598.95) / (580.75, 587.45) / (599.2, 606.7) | 0.05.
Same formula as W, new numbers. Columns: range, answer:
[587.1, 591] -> 8.696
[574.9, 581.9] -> 9.608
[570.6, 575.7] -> 9.494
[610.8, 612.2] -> 8.291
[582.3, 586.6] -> 9.411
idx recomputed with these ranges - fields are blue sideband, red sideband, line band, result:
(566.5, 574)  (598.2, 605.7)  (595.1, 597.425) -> 0.03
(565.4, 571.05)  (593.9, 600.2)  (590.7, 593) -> 0.03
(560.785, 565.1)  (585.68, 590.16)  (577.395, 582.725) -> -0.04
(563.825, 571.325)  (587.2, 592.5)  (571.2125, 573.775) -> 0.01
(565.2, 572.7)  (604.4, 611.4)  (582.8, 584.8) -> -0.04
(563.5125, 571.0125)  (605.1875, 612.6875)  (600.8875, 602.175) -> -0.14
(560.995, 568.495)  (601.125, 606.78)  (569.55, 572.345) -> 0.04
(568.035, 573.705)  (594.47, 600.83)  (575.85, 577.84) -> -0.04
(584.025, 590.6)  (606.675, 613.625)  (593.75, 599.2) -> -0.02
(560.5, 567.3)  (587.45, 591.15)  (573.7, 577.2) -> -0.03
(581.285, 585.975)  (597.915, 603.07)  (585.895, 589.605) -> 0.04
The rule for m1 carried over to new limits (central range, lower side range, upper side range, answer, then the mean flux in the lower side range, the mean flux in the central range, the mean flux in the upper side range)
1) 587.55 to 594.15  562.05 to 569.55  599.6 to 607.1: 0.06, 7.1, 7.12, 7.77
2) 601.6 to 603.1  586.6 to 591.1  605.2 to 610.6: 0.06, 7.31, 7.31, 7.94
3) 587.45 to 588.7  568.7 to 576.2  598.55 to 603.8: 0.06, 7.11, 7.2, 8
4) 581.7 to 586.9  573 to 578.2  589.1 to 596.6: -0.03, 7.32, 7.52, 7.37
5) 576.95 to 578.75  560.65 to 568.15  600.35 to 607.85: 0.00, 7.03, 7.31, 7.94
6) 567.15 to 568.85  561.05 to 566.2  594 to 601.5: 0.06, 6.97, 6.72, 7.87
